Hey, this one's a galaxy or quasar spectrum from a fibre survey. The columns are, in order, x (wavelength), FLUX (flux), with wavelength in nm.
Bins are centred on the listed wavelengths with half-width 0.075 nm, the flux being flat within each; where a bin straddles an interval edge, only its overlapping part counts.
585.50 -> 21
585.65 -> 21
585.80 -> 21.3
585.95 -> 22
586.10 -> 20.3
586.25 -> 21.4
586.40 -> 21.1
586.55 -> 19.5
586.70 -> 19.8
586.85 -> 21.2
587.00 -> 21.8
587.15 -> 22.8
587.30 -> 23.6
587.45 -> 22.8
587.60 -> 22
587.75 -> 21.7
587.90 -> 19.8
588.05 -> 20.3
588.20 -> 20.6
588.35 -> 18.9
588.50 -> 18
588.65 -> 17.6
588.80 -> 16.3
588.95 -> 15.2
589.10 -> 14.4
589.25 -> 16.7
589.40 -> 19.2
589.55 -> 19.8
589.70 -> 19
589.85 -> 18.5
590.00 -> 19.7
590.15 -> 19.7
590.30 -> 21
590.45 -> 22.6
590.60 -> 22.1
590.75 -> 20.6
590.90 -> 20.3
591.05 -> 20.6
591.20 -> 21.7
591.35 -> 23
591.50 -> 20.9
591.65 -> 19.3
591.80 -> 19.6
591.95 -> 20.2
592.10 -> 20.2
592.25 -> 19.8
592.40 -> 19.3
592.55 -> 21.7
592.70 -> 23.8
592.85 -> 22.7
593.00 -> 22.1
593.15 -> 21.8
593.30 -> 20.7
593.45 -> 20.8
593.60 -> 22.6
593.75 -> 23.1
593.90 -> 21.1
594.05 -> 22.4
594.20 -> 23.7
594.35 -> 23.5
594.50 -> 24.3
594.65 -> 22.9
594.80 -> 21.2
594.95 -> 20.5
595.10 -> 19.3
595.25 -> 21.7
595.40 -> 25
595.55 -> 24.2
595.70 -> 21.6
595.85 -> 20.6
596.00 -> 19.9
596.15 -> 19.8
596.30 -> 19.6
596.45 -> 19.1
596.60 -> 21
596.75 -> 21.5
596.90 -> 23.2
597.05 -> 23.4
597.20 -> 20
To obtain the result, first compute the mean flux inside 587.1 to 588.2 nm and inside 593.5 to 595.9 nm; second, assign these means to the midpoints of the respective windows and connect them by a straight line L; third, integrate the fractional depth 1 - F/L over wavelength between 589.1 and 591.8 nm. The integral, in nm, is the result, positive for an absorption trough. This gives 0.233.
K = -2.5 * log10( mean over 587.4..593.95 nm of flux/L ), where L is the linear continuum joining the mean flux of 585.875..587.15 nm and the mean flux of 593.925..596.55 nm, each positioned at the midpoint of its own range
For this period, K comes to 0.06 mag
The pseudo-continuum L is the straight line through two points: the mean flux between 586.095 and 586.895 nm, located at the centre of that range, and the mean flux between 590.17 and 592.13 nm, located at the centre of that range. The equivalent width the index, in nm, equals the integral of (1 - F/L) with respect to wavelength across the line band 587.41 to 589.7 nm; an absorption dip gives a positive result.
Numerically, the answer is 0.21 nm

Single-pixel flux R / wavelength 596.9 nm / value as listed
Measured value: 23.2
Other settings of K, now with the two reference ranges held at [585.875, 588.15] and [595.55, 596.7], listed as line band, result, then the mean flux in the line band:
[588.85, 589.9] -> 0.20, 17.5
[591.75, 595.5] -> -0.05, 21.8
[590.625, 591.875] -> 0.01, 20.8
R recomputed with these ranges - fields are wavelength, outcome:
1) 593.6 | 22.6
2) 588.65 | 17.6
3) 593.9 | 21.1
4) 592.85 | 22.7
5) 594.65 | 22.9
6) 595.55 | 24.2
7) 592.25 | 19.8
